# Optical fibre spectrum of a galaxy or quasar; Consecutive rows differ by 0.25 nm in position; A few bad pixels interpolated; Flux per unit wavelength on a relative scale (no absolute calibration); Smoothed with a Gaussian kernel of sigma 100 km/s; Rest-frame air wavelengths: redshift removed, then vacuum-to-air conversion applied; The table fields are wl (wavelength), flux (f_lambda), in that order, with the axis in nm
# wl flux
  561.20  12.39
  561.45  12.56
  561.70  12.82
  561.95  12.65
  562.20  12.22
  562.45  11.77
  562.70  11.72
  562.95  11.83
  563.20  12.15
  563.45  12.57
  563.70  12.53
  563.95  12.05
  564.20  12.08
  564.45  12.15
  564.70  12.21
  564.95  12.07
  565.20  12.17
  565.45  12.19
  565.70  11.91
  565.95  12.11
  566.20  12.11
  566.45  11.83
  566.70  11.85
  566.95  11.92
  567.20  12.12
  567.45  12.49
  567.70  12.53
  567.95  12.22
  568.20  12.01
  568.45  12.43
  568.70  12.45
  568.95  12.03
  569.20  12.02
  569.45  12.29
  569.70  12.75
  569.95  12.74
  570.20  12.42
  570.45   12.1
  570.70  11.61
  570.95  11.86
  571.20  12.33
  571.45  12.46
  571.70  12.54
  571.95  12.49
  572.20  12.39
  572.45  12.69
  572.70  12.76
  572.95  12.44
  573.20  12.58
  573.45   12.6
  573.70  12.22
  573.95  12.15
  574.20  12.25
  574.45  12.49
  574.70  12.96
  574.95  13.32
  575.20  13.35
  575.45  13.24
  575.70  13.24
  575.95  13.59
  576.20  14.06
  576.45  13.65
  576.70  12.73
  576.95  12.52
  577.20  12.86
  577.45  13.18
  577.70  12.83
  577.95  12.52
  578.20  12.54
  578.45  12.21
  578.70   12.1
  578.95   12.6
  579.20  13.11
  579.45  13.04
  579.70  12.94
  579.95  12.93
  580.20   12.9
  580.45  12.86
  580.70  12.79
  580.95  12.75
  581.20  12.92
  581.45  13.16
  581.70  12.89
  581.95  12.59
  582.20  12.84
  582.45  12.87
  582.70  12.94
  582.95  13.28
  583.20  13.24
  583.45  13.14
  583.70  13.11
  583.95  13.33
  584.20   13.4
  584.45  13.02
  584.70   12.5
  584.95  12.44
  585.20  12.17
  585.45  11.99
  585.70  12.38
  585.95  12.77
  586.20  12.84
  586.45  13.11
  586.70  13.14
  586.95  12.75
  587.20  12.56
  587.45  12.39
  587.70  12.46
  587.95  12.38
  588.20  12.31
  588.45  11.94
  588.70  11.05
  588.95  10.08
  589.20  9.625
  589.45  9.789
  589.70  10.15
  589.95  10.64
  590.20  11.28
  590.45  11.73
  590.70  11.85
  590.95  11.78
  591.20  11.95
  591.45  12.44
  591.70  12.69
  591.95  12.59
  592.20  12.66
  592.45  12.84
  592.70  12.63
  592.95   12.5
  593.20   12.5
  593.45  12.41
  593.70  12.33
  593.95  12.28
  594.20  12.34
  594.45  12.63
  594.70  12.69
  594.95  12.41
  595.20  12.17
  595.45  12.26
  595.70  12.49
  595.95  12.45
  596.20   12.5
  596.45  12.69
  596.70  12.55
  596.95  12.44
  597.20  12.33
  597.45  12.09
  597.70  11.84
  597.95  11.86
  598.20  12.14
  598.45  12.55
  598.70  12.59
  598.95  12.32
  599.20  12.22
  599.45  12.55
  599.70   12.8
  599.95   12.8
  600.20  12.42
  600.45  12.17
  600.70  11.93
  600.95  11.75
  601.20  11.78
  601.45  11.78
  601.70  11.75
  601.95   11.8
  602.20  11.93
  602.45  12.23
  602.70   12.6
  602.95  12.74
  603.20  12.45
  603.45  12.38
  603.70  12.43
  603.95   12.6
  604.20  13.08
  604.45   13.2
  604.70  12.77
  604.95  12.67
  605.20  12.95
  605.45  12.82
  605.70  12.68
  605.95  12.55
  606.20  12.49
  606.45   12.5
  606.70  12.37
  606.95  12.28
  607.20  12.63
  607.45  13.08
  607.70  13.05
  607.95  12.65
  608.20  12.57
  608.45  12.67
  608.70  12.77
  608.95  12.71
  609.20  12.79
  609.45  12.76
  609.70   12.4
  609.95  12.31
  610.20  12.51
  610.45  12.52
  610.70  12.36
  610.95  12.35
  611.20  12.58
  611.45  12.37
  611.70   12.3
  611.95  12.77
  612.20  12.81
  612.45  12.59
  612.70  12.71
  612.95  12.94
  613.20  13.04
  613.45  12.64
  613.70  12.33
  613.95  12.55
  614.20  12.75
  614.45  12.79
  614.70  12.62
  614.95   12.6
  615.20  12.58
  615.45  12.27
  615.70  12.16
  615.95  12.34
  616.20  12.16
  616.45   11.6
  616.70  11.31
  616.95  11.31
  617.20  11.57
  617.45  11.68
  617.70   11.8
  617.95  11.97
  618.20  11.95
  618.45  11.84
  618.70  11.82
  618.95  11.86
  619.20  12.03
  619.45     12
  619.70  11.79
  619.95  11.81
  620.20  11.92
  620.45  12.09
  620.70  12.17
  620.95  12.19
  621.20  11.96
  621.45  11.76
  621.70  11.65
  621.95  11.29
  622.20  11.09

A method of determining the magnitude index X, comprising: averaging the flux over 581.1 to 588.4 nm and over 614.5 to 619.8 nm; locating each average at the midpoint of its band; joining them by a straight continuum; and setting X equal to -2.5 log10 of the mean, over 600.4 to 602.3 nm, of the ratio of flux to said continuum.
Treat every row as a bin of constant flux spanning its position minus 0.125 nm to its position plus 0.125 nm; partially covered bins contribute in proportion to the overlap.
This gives 0.05 mag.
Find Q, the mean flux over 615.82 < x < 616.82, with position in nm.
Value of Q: 11.9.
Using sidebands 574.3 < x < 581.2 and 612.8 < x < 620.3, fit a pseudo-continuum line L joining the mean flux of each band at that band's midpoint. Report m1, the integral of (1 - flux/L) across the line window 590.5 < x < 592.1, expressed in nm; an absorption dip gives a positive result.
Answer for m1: 0.06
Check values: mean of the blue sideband 12.9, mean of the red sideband 12.1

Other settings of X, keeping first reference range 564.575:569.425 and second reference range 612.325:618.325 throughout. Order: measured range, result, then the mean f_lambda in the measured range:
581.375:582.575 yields -0.059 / 12.9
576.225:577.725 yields -0.075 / 13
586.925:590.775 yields 0.074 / 11.4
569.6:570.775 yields -0.017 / 12.3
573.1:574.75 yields -0.025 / 12.4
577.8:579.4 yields -0.033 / 12.5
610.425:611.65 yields -0.015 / 12.4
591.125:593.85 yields -0.027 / 12.5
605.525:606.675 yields -0.027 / 12.6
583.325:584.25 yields -0.090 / 13.2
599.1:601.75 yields 0.003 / 12.2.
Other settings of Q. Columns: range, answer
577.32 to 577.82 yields 13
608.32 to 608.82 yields 12.7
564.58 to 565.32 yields 12.1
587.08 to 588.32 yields 12.4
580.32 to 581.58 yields 12.9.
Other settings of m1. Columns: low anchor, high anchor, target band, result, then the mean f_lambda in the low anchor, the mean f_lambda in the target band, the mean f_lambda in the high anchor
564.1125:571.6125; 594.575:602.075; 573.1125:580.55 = -0.39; 12.2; 12.9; 12.3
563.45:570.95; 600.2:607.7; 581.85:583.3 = -0.08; 12.2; 13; 12.4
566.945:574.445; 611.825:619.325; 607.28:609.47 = -0.09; 12.3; 12.8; 12.2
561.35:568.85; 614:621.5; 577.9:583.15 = -0.29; 12.2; 12.8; 12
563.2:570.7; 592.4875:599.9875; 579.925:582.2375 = -0.10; 12.2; 12.9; 12.4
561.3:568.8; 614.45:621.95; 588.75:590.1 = 0.22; 12.2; 10.1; 12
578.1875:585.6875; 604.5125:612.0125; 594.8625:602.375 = 0.26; 12.8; 12.2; 12.6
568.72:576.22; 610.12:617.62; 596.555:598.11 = 0.03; 12.6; 12.2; 12.4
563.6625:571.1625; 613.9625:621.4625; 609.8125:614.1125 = -0.19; 12.2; 12.6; 12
